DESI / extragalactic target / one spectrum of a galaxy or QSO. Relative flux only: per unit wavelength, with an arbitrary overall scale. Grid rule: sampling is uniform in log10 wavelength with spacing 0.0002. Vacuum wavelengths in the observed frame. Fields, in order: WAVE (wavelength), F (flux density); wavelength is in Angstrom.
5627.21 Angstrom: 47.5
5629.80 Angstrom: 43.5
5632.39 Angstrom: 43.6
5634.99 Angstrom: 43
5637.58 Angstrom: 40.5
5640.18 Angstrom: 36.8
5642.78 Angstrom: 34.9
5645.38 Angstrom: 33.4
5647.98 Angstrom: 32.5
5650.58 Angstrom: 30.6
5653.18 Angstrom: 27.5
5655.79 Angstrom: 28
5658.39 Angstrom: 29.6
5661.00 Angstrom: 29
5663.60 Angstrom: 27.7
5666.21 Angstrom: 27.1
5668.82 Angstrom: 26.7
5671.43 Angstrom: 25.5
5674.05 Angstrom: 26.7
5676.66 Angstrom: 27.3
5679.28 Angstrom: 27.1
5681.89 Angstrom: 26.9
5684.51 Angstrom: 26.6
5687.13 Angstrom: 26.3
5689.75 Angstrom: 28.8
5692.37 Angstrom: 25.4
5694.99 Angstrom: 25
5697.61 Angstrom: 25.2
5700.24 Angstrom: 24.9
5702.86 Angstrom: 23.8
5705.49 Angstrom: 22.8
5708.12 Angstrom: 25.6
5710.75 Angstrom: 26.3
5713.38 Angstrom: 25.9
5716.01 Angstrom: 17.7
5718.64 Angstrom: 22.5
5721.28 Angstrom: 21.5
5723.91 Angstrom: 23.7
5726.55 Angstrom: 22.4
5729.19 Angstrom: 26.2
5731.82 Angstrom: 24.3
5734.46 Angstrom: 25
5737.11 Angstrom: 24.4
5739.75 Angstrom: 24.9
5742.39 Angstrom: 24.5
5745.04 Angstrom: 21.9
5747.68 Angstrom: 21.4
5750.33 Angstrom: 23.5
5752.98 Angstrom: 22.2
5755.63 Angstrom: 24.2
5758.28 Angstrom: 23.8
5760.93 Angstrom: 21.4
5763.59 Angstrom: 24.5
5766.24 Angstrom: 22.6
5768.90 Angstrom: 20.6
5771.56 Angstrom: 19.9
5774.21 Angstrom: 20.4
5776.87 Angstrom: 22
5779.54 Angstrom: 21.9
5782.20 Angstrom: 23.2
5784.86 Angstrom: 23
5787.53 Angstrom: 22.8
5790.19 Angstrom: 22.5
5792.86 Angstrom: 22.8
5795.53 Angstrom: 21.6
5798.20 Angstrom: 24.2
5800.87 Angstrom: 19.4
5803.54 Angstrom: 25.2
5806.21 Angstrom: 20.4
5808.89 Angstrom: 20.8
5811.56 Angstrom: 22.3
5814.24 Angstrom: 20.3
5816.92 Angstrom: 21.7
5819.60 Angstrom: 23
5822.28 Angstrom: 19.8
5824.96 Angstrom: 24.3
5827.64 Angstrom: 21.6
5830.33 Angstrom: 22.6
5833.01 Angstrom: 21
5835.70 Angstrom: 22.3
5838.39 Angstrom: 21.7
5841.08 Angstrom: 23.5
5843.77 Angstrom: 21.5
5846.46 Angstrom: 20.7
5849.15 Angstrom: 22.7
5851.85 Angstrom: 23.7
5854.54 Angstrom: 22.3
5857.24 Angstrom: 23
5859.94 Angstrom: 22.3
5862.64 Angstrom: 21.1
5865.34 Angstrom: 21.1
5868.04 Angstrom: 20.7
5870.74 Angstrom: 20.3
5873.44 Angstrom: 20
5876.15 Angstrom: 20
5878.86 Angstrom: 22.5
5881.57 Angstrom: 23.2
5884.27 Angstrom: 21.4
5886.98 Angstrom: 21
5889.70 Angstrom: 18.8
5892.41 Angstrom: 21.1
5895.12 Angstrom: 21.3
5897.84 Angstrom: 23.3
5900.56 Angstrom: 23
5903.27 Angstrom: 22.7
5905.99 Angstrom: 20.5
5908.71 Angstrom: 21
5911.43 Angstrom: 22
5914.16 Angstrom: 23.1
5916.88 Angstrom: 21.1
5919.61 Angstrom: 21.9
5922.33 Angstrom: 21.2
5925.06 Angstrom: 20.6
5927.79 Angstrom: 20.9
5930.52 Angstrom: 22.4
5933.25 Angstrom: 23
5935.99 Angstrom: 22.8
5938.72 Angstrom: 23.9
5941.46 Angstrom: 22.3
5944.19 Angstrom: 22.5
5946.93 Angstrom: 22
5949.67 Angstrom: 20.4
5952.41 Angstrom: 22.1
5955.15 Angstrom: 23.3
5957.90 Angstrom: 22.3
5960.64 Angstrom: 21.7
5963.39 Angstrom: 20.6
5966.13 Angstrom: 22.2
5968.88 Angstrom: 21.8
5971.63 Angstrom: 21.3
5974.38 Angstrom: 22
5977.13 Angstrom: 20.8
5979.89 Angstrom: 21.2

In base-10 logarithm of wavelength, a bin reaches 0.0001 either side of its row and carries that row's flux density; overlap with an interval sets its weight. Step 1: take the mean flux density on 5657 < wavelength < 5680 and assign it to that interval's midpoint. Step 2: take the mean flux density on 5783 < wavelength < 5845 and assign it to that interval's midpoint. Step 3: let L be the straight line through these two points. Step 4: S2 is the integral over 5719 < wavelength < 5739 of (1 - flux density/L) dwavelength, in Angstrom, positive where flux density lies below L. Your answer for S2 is 1.0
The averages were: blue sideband 27.4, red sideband 22.1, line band 23.9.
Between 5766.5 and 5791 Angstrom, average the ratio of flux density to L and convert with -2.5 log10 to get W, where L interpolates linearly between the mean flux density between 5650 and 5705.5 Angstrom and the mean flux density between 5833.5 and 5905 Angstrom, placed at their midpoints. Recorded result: 0.11 mag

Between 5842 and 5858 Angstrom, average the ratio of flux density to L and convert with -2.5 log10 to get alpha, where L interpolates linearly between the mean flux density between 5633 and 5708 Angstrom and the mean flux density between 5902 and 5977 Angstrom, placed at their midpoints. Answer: 0.09 mag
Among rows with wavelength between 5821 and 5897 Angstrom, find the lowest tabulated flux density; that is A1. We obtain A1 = 18.8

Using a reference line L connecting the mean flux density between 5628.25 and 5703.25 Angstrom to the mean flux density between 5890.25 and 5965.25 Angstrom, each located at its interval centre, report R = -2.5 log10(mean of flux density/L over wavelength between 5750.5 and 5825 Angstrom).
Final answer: 0.19 mag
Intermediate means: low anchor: 30.3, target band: 22.2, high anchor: 21.9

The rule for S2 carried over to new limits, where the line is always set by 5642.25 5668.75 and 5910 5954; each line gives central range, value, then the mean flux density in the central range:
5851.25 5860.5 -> 0.52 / 22.8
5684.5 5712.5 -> 3.01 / 25.5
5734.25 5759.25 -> 3.38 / 23.5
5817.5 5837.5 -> 2.30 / 22.1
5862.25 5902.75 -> 3.64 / 21.3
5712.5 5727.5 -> 3.09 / 22.2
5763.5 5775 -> 2.26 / 21.4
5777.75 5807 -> 3.87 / 22.5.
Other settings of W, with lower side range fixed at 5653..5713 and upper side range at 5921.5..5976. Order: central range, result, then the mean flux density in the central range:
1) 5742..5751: 0.127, 22.6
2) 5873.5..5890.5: 0.097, 21.1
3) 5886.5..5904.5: 0.061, 21.6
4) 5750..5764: 0.093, 23.2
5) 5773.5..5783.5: 0.135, 21.9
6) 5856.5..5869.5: 0.090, 21.6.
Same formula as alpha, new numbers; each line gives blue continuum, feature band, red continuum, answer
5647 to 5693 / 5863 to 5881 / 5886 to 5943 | 0.097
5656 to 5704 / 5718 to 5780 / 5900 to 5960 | 0.112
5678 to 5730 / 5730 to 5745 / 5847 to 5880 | -0.017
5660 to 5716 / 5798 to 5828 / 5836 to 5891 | 0.049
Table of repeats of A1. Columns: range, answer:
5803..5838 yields 19.8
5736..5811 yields 19.4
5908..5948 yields 20.6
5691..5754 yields 17.7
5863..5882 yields 20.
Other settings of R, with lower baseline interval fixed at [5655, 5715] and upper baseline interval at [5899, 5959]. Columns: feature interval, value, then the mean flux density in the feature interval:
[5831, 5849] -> 0.08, 21.9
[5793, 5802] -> 0.12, 21.9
